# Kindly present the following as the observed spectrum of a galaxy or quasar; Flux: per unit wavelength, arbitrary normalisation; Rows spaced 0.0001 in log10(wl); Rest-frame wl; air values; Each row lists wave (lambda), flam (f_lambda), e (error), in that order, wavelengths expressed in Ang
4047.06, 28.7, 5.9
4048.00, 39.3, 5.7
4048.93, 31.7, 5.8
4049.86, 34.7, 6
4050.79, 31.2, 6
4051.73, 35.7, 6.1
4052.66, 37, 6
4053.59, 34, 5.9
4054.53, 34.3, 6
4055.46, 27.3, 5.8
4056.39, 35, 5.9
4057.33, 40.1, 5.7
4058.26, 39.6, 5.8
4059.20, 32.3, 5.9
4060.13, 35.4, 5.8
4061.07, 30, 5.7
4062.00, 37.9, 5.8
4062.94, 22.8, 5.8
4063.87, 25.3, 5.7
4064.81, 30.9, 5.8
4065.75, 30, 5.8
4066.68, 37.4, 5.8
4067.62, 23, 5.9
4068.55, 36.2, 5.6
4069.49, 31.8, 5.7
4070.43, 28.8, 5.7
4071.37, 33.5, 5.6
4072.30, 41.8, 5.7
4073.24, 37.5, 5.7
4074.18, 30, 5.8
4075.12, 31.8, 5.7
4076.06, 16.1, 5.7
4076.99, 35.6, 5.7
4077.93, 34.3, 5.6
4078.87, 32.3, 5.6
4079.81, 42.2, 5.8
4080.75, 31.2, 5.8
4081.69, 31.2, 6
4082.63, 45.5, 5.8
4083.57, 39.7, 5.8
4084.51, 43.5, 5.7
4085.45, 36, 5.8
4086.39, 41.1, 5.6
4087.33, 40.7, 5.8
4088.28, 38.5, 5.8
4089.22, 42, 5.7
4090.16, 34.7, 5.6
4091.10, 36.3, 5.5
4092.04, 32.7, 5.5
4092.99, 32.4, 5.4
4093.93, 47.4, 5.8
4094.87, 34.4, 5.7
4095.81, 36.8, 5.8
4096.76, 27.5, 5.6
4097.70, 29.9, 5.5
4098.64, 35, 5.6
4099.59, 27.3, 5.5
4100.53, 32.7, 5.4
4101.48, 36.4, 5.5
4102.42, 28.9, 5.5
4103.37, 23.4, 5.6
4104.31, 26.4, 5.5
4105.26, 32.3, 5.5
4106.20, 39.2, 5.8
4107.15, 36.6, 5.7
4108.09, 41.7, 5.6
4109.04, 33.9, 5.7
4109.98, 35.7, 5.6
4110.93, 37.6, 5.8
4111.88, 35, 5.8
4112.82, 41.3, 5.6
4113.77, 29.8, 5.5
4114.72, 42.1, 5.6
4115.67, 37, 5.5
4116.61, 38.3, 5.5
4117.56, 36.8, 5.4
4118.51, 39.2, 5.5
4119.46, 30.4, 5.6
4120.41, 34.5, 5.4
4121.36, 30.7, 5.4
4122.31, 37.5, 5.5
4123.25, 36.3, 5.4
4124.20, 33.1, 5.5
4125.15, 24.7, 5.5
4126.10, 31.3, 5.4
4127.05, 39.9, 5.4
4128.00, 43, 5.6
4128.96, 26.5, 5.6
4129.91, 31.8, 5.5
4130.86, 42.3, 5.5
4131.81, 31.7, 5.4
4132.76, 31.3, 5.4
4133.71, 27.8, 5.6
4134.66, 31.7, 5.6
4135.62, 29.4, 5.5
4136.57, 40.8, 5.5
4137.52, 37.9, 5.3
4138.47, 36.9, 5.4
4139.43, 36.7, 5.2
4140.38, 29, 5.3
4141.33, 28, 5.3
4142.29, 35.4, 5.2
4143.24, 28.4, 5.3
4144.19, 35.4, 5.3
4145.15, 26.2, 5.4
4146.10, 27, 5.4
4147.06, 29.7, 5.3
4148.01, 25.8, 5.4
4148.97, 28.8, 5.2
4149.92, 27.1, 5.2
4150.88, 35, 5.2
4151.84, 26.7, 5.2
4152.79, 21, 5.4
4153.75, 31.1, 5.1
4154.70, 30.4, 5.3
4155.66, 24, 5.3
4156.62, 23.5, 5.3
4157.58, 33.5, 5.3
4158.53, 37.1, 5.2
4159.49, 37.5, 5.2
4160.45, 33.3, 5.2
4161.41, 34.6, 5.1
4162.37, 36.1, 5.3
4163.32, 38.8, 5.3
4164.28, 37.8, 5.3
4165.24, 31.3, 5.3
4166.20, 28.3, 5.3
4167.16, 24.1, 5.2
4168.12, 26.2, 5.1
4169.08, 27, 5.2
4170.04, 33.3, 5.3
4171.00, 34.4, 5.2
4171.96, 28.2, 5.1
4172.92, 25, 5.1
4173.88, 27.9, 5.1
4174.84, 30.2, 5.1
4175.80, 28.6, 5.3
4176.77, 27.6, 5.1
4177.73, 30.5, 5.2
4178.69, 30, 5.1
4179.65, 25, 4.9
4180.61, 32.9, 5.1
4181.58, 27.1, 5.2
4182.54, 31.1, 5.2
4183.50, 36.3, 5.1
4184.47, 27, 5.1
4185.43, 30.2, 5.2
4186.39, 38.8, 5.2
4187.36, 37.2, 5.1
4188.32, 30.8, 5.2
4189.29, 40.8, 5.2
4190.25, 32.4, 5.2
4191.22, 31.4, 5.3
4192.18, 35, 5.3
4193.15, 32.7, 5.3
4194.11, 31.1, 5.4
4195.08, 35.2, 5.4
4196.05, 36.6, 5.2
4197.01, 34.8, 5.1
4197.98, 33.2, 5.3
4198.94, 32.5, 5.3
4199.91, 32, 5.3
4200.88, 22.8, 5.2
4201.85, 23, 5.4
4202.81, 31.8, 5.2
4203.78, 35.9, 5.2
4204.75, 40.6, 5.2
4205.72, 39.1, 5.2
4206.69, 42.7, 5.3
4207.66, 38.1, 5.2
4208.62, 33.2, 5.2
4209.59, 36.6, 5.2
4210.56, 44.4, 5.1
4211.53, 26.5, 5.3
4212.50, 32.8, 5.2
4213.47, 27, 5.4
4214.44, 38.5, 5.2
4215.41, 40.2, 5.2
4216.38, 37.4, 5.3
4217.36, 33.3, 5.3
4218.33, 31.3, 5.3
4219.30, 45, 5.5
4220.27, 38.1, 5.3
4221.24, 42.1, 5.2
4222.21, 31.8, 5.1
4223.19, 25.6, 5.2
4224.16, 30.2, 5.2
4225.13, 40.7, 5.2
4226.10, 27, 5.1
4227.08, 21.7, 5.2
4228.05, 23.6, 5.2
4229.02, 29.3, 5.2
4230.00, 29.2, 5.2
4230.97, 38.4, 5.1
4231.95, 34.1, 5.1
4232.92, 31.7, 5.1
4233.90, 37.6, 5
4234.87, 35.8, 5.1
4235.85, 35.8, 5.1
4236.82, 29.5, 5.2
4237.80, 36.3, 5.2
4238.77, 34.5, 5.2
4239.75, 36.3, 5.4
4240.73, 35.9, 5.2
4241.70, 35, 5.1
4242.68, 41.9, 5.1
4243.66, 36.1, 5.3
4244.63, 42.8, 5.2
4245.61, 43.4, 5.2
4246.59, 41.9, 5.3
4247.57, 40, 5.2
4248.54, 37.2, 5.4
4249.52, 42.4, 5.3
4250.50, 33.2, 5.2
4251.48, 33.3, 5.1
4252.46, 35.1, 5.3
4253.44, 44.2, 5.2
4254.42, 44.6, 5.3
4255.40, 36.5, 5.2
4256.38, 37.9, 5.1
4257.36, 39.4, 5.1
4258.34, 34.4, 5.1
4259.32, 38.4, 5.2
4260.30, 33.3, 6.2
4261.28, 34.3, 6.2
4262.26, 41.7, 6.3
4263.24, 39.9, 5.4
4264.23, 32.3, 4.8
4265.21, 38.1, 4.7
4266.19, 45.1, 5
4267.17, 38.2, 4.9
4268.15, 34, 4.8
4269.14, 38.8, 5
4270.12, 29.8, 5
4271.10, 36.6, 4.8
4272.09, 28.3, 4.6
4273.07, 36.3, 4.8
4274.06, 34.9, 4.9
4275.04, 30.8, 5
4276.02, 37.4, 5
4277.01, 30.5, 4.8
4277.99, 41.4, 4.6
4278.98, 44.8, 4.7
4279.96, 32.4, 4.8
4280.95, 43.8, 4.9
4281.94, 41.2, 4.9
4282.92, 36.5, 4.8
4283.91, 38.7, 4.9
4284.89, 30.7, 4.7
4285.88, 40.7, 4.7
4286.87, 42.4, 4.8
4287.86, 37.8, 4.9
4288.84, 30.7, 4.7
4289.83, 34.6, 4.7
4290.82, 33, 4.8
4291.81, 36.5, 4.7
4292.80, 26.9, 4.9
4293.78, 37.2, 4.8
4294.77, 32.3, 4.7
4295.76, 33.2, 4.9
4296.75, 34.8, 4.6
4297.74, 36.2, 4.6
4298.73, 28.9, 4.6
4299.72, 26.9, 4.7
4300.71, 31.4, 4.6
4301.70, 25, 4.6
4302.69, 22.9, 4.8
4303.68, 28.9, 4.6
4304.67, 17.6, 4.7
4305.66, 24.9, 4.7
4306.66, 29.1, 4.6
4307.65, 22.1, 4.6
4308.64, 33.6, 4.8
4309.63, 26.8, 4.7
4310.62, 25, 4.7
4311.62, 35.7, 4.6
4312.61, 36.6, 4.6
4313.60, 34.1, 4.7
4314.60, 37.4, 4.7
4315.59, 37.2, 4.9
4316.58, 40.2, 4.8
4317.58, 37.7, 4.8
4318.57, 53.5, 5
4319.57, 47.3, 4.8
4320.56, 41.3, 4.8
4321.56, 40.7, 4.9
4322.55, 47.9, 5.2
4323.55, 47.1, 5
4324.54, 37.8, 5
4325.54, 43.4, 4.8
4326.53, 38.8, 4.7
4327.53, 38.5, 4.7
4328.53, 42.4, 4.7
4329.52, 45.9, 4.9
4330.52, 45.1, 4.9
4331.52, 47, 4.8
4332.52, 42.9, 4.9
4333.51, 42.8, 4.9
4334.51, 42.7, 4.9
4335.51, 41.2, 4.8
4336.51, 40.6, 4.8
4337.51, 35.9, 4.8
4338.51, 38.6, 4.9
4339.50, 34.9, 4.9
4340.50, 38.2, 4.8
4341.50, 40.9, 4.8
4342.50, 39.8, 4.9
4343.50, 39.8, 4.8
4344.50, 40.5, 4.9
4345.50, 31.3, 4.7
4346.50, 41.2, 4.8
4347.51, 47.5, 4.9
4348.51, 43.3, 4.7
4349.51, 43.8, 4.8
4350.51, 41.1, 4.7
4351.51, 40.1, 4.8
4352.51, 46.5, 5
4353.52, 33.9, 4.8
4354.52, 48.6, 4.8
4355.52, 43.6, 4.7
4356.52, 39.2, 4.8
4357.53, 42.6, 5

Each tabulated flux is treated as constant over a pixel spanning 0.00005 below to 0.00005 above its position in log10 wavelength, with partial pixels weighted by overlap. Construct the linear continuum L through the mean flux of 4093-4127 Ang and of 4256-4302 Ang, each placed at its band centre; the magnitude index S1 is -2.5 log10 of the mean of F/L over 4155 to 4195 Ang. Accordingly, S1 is 0.11 mag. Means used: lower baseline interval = 34.4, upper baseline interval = 35.5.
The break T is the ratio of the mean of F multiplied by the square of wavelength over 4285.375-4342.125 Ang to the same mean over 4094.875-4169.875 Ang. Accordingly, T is 1.2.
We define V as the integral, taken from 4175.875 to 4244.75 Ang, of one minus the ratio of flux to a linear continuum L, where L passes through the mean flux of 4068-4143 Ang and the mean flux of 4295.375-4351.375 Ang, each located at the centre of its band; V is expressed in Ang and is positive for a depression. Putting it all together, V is 4.4 Ang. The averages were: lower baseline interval 34.6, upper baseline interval 37.4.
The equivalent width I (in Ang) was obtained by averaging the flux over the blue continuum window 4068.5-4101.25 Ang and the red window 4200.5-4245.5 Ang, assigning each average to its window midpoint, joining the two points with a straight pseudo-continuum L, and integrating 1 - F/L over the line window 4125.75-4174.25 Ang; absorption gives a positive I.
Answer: 4.6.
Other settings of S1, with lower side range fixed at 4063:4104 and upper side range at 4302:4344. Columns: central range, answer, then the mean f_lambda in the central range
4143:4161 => 0.18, 29.6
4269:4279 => 0.06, 34.9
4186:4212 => 0.04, 34.4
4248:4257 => -0.05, 38.3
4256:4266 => -0.01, 37.2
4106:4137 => -0.02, 35.1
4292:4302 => 0.18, 31.6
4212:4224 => 0.03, 35.1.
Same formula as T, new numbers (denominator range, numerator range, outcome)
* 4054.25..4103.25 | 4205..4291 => 1.15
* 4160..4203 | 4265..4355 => 1.26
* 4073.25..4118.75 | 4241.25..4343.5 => 1.15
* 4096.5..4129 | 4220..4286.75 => 1.13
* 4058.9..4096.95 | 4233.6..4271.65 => 1.18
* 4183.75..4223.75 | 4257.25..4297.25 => 1.09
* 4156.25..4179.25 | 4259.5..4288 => 1.25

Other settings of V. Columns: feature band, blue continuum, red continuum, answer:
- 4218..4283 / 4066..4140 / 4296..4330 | -2.0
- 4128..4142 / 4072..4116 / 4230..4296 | 0.9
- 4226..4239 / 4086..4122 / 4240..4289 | 1.8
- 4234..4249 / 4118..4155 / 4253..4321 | -1.4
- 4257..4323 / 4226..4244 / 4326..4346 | 3.6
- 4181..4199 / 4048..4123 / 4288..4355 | 1.1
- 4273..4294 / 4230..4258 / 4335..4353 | 1.2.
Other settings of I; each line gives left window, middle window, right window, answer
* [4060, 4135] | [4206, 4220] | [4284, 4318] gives -1.4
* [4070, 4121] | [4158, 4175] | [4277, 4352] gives 1.9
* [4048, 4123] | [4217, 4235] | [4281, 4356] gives 1.7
